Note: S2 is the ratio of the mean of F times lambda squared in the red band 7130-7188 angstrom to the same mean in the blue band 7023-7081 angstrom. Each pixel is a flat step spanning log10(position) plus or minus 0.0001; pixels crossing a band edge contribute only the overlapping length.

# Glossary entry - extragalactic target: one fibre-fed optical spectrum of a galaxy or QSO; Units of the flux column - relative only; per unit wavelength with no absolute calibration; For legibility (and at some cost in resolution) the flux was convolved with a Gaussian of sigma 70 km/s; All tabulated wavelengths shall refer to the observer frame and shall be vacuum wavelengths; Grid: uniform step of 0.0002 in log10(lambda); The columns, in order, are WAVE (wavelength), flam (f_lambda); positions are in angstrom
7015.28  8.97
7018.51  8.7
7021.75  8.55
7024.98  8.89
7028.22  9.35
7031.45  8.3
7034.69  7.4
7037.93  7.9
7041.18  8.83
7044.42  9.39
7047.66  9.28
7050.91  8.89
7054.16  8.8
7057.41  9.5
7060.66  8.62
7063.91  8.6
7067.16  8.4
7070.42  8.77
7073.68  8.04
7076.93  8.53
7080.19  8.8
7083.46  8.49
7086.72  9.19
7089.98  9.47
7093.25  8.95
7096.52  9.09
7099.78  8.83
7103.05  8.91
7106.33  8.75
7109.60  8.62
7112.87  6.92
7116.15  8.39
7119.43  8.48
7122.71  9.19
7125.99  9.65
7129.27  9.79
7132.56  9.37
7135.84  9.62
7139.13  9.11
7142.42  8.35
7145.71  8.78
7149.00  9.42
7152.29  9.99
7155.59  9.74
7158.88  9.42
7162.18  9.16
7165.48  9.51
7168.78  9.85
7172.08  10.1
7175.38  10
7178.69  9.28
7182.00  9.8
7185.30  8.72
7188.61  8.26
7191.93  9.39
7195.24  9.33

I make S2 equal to 1.1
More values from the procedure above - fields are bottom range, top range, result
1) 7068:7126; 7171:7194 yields 1.10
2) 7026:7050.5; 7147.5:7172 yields 1.15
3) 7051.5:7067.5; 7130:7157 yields 1.08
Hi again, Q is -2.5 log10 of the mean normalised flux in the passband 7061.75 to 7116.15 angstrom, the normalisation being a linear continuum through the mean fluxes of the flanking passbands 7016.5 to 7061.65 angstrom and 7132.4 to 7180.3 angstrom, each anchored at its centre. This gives 0.050 mag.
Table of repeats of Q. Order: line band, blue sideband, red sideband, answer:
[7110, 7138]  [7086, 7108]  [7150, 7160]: 0.052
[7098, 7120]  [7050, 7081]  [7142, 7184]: 0.080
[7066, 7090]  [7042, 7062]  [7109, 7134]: 0.038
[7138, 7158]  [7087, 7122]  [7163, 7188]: -0.004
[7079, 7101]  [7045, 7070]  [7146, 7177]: 0.017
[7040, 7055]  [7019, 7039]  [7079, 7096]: -0.056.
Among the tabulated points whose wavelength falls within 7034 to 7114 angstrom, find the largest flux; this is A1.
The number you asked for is 9.5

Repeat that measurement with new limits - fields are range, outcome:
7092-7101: 9.09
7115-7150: 9.79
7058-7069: 8.62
